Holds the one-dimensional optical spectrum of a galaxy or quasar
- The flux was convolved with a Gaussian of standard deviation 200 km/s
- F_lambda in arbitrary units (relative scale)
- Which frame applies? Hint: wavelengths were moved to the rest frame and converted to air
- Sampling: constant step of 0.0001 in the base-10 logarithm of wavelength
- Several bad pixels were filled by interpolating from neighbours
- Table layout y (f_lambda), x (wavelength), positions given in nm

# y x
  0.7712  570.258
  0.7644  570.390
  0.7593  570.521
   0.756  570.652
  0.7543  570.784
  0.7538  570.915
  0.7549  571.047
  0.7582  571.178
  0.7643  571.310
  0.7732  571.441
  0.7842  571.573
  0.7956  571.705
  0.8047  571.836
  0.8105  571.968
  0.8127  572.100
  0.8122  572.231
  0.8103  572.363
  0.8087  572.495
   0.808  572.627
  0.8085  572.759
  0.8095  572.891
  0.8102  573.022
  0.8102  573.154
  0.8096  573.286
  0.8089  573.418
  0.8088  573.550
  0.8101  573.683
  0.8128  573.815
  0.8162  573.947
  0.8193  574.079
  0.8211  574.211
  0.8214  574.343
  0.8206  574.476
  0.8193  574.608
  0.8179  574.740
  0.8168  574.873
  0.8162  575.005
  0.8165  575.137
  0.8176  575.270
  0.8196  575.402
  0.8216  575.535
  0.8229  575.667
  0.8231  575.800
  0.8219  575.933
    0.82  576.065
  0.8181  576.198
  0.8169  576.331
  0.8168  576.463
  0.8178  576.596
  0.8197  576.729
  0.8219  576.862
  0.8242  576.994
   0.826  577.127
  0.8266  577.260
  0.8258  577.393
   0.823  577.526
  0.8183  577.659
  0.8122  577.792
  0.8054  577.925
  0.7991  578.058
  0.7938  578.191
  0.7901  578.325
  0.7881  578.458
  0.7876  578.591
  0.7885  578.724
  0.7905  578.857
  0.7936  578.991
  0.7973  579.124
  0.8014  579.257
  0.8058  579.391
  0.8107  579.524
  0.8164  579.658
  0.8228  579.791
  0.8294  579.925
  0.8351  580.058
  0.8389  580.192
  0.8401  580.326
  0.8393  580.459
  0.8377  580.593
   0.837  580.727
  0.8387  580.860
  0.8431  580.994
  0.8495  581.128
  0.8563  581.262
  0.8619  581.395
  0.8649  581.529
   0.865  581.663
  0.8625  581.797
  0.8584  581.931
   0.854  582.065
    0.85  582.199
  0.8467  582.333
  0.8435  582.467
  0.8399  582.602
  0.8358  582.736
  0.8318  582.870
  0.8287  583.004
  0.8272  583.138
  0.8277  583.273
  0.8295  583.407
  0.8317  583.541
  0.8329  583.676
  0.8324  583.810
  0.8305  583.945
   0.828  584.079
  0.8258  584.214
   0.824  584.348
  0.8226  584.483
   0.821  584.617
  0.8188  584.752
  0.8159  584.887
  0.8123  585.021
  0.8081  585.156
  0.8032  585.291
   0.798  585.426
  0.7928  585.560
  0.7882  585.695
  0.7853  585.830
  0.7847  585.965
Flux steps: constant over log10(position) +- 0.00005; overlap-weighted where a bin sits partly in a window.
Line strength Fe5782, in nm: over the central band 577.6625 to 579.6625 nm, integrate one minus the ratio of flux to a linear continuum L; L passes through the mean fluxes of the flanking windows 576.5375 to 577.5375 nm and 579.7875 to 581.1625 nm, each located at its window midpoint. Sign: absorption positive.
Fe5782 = 0.08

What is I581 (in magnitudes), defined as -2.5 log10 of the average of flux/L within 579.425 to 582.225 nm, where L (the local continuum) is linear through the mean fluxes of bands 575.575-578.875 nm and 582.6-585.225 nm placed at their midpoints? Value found -0.03 mag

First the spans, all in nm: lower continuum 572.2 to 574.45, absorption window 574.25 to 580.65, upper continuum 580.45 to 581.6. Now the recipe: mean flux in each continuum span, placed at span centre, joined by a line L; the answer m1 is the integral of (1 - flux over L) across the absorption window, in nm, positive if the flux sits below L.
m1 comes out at 0.12 nm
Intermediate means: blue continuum 0.812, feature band 0.816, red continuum 0.848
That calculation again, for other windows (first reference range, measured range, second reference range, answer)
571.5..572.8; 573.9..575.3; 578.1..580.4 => -0.02 nm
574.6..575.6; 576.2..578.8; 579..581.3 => 0.04 nm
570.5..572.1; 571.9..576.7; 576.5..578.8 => -0.15 nm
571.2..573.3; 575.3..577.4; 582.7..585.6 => -0.03 nm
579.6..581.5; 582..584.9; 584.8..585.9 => -0.06 nm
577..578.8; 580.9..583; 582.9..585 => -0.08 nm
